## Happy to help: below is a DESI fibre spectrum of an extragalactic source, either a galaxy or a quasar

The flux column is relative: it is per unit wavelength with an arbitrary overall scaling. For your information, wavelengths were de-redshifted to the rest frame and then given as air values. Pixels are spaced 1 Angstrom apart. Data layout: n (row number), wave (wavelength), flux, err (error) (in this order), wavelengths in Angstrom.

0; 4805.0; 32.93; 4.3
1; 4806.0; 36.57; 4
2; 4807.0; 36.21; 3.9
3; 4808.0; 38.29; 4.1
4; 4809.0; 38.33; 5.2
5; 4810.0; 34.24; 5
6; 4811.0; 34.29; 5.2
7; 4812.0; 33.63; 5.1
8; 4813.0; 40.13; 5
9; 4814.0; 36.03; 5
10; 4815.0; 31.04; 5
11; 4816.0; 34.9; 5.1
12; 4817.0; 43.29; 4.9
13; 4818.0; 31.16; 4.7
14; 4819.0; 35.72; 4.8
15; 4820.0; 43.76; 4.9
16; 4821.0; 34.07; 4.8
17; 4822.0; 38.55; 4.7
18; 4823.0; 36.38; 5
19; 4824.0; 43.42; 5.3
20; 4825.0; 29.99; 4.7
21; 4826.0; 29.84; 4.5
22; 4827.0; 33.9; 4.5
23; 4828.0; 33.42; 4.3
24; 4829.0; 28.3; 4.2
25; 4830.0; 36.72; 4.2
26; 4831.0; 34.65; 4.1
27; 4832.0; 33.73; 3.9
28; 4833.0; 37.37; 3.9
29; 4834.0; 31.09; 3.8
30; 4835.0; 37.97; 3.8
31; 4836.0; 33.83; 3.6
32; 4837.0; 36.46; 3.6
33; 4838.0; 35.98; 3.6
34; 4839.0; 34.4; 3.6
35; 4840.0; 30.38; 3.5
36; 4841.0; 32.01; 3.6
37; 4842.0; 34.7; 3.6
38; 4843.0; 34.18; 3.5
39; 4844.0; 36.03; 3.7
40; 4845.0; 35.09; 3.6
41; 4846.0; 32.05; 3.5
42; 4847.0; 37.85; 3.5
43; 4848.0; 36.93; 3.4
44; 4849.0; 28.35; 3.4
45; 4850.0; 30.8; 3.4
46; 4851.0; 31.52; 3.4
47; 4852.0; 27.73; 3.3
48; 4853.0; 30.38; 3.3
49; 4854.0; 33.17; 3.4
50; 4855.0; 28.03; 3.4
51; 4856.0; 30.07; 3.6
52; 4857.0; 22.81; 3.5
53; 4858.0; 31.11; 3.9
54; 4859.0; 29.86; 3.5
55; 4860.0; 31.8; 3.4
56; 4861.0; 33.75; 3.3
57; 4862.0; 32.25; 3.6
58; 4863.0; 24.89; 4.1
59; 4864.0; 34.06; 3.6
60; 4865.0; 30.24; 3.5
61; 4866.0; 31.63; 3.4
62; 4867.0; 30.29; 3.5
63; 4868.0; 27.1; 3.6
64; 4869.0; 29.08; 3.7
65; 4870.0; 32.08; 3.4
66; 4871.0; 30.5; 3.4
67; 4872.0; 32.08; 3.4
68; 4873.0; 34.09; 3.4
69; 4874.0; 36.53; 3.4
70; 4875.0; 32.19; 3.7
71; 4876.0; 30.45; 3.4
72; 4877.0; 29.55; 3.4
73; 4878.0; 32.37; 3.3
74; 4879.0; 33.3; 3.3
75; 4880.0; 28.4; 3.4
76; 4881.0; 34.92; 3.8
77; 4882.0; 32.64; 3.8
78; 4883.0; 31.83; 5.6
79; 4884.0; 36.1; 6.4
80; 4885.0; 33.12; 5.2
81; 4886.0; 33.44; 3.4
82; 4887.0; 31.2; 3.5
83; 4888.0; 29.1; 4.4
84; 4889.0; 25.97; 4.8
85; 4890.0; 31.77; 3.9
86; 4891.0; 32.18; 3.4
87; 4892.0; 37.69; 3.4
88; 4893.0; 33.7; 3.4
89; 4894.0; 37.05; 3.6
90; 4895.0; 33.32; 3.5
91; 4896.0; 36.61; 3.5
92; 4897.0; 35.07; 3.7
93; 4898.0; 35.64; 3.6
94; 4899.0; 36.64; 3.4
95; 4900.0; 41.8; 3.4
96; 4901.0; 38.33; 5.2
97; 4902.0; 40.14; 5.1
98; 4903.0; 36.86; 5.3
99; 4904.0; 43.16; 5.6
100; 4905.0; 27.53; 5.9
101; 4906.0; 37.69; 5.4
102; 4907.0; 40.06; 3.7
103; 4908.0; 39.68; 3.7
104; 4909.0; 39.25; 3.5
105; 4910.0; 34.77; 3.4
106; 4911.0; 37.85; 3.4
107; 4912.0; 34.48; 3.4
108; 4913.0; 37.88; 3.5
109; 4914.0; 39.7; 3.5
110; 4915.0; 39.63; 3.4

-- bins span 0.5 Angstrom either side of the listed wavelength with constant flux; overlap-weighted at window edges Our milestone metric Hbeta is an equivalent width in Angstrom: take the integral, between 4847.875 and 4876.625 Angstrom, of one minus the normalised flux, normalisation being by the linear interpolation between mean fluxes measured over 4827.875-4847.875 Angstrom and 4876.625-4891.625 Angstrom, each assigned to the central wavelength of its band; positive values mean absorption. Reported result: 2.0 Angstrom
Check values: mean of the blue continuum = 34.4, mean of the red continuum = 31.8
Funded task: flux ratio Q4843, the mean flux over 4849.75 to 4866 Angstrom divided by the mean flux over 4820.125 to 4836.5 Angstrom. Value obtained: 0.9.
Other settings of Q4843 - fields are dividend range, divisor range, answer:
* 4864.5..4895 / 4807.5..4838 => 0.90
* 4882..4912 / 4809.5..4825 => 0.97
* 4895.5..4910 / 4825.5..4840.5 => 1.11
